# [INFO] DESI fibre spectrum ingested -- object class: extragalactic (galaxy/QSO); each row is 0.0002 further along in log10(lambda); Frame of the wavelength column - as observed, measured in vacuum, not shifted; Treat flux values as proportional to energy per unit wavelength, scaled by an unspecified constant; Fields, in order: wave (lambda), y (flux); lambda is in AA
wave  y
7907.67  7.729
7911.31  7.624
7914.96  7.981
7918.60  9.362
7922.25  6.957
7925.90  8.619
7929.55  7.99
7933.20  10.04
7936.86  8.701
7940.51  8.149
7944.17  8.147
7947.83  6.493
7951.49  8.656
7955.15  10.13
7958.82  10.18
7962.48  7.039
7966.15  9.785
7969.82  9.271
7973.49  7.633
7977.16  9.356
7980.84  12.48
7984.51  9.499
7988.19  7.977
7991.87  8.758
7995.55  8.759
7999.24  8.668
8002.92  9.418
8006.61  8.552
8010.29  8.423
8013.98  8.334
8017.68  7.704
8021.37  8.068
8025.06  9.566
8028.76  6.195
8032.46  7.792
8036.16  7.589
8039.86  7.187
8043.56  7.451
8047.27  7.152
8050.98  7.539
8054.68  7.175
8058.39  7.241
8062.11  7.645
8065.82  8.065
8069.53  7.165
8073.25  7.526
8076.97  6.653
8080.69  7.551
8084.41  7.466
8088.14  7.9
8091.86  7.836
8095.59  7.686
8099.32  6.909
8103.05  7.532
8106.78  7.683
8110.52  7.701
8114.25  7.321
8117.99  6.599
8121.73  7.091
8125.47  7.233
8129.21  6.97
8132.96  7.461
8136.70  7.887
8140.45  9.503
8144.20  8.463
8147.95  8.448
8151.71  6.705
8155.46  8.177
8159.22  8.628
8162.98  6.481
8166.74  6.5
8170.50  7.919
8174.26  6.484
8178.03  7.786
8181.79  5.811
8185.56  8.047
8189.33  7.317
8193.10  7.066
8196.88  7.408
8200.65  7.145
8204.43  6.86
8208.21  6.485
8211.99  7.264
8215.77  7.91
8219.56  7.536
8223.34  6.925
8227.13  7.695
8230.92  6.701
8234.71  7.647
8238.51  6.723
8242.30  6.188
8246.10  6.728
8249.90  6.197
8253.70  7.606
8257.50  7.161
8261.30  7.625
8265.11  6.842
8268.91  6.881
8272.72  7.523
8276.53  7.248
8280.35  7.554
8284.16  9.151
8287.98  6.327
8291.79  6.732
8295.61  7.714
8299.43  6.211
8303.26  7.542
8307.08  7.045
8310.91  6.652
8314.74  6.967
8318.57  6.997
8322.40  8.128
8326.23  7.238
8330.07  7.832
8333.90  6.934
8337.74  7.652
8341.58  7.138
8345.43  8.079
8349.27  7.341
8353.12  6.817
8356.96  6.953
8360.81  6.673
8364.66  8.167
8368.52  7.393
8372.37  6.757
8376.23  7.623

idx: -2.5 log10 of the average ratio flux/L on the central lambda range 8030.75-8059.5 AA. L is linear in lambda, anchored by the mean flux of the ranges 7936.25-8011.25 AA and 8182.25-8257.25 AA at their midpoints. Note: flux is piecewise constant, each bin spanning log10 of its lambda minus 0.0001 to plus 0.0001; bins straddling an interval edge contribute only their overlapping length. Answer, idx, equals 0.13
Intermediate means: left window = 8.87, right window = 7.1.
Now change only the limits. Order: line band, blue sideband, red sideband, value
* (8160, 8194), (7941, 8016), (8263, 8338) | 0.112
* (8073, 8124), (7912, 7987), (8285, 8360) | 0.108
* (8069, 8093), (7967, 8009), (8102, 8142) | 0.080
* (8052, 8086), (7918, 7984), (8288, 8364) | 0.128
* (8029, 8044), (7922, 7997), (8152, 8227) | 0.129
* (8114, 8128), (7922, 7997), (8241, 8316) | 0.135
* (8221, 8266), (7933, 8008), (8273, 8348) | 0.093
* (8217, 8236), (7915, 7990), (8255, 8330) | 0.036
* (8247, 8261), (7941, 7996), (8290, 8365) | 0.078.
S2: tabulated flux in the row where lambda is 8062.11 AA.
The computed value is 7.645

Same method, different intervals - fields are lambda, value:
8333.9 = 6.934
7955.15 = 10.13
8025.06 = 9.566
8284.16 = 9.151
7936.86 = 8.701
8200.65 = 7.145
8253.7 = 7.606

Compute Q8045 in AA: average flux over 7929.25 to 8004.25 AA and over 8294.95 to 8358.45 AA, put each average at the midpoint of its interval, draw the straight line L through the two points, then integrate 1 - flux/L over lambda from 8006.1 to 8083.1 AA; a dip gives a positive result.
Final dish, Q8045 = 8.4 AA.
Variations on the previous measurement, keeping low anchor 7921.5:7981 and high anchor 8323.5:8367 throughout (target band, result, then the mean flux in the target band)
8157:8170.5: 1.1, 7.33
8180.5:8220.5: 3.5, 7.18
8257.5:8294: 1.4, 7.32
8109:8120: 1.3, 7.19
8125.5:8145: 0.3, 7.96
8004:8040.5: 2.1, 8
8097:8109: 1.2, 7.39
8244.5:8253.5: 1.2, 6.67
